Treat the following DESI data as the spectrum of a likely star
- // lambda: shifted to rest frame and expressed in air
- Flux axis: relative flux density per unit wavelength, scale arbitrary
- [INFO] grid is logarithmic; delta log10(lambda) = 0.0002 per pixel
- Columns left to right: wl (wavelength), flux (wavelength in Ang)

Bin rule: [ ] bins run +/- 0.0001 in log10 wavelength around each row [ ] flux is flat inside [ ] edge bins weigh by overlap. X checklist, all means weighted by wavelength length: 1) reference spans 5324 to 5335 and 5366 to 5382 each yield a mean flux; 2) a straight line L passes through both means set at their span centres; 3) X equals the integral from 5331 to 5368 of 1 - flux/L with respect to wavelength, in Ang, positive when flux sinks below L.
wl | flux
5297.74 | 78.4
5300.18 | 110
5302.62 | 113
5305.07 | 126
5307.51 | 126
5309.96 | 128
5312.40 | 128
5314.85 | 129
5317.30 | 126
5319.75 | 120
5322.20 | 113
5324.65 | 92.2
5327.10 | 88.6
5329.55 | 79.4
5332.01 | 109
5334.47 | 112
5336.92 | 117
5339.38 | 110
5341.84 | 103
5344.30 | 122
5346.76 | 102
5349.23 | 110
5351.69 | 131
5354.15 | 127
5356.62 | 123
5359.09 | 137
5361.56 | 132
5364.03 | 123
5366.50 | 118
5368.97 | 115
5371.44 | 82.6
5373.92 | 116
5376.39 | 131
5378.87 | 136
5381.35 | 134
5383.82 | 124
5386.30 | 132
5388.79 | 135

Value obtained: -4.4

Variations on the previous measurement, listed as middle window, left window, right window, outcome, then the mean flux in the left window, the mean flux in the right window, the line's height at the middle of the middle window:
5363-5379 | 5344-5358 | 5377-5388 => 1.4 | 119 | 132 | 127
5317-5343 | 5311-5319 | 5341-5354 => 3.4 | 127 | 115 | 122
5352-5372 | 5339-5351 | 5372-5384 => -0.6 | 110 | 126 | 118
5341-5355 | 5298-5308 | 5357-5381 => 0.4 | 114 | 122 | 119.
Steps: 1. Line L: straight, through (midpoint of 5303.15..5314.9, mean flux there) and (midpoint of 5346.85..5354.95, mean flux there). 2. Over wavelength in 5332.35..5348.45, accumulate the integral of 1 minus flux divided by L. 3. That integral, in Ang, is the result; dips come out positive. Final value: 1.4 Ang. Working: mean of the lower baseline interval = 126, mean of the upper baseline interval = 120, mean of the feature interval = 111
